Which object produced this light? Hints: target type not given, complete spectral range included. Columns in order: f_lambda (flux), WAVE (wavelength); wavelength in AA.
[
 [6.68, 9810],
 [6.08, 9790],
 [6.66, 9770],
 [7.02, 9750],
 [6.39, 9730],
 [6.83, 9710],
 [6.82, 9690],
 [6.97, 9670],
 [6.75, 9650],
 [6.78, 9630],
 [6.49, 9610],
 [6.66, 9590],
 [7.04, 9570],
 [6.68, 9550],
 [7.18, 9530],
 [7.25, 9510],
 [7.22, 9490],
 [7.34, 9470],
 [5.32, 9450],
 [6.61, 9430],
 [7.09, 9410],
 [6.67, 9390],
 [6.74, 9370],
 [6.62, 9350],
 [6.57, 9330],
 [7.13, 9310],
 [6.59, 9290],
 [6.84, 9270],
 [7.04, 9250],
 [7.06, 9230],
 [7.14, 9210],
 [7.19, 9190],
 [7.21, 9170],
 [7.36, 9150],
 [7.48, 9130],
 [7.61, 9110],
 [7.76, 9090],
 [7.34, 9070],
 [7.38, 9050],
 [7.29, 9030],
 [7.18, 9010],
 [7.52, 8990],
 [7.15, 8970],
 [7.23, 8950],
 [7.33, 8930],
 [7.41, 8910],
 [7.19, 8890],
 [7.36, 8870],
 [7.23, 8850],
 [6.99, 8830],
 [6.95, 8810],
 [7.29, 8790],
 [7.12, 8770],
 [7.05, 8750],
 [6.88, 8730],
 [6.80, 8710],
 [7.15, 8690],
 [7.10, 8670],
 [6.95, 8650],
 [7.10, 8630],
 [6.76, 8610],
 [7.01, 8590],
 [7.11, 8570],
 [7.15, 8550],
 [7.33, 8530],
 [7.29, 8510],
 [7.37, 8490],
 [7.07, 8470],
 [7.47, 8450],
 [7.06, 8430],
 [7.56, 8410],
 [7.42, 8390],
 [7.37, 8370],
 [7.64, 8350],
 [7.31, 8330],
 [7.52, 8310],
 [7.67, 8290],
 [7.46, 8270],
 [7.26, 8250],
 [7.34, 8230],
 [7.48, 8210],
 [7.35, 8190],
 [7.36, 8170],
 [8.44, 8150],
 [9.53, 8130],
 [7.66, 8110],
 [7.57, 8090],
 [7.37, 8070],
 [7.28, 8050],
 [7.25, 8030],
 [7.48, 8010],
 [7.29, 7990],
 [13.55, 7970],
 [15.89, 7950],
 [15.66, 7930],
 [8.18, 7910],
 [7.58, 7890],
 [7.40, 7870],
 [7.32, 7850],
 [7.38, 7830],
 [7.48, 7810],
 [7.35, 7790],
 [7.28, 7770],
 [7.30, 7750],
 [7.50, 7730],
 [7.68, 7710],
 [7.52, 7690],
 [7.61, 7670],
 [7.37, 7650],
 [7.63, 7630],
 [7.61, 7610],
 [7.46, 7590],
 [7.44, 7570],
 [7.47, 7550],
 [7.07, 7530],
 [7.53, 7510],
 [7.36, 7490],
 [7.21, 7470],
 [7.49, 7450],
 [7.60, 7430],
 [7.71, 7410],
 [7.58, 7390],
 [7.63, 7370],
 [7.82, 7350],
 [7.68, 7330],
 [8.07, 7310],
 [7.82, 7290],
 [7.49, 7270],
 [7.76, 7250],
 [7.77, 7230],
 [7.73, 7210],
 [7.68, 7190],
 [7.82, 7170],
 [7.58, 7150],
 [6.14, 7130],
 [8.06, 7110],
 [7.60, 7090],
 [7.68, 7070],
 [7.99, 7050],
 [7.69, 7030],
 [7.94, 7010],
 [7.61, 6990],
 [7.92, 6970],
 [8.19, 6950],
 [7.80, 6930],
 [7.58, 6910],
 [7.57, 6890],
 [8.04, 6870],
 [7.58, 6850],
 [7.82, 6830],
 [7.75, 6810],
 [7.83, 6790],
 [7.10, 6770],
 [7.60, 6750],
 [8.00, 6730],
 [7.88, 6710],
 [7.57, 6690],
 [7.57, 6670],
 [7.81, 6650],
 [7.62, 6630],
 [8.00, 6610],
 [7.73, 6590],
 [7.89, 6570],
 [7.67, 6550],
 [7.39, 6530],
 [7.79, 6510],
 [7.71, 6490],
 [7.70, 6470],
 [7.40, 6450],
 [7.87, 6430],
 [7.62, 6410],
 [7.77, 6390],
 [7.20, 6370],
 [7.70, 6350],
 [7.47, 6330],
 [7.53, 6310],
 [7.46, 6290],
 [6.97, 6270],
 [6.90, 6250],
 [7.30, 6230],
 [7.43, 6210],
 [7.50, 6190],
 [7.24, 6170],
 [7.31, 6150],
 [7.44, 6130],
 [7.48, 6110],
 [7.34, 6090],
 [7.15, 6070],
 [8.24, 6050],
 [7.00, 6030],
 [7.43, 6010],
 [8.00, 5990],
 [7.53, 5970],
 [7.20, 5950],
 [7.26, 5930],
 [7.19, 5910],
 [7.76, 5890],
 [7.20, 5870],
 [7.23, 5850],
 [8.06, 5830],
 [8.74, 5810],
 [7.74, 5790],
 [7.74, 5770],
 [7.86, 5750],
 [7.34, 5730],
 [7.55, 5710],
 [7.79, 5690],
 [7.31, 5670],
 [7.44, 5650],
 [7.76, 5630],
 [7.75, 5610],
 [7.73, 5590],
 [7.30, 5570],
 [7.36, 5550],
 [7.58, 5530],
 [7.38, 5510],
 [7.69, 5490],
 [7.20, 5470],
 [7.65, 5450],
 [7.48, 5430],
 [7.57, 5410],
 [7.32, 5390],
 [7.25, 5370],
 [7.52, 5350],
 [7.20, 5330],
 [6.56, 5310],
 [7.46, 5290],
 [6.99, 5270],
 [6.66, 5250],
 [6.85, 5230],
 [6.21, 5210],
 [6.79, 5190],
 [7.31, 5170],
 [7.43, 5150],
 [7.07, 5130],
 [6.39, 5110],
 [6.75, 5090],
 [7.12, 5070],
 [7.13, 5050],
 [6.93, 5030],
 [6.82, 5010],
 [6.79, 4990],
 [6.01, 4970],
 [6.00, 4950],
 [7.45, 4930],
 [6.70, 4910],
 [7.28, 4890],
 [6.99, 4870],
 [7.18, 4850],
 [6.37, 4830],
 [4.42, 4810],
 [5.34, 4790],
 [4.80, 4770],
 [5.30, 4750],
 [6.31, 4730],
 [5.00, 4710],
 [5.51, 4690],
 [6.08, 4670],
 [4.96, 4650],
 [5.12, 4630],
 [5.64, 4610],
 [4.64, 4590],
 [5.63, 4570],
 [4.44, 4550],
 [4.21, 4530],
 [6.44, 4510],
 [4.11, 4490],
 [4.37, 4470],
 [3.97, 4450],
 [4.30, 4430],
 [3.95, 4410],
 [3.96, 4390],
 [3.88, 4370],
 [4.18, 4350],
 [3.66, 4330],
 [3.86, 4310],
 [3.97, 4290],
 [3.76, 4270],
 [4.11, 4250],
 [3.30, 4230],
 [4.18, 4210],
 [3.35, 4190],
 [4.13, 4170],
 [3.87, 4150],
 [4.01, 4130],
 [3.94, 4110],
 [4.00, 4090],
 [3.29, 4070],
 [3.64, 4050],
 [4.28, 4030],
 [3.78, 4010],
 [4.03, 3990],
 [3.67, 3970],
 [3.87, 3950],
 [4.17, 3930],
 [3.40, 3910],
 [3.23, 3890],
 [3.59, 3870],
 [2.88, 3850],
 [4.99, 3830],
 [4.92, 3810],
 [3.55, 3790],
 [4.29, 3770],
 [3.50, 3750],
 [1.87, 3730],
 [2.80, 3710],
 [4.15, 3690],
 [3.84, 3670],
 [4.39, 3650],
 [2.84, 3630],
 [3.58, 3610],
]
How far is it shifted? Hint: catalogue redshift 0.210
